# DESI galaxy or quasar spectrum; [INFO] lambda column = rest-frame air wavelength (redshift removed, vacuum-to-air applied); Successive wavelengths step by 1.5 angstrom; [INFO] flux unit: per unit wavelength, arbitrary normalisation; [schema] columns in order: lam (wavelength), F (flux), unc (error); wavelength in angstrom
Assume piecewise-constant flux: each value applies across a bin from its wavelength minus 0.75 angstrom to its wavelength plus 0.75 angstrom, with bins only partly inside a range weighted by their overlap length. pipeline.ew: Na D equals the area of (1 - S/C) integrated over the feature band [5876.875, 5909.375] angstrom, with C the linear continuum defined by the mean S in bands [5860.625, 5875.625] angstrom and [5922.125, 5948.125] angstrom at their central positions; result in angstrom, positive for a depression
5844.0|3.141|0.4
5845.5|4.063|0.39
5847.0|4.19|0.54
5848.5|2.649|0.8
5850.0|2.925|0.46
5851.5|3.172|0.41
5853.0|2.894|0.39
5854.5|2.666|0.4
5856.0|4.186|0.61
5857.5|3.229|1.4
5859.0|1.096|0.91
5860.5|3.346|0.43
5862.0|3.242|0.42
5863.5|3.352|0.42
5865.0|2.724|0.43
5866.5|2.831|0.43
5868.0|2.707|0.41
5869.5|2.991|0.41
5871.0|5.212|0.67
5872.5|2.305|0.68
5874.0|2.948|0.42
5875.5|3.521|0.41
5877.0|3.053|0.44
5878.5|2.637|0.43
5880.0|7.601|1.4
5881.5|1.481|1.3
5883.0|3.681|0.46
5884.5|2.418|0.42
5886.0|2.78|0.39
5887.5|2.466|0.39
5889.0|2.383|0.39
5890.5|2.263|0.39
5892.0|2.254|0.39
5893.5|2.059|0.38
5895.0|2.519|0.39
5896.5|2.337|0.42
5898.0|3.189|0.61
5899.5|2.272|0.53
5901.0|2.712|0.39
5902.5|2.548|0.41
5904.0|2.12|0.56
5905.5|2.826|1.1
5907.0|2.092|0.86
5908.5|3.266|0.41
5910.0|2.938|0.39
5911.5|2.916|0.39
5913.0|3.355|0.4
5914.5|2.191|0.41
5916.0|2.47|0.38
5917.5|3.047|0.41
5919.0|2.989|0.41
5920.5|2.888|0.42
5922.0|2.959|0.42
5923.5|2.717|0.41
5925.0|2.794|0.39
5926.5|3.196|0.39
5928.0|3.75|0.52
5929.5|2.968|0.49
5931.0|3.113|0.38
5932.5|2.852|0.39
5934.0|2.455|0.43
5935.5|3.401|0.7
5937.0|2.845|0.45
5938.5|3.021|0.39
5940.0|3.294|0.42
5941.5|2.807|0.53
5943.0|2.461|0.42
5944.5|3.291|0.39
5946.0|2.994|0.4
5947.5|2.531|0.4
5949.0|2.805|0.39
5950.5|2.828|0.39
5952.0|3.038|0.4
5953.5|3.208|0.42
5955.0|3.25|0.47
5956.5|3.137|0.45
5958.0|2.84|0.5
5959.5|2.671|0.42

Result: 3.5 angstrom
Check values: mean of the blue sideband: 3.18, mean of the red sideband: 2.97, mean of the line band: 2.77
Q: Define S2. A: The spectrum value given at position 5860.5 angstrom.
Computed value 3.346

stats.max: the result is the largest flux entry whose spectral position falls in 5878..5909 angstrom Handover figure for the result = 7.601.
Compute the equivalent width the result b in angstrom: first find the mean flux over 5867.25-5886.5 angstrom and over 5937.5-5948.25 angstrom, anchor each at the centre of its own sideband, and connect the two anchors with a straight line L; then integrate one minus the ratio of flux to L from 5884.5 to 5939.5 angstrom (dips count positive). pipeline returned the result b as 6.3 angstrom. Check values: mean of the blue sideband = 3.34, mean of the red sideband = 2.91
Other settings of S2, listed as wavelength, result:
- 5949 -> 2.805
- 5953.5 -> 3.208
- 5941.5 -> 2.807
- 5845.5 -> 4.063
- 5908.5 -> 3.266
